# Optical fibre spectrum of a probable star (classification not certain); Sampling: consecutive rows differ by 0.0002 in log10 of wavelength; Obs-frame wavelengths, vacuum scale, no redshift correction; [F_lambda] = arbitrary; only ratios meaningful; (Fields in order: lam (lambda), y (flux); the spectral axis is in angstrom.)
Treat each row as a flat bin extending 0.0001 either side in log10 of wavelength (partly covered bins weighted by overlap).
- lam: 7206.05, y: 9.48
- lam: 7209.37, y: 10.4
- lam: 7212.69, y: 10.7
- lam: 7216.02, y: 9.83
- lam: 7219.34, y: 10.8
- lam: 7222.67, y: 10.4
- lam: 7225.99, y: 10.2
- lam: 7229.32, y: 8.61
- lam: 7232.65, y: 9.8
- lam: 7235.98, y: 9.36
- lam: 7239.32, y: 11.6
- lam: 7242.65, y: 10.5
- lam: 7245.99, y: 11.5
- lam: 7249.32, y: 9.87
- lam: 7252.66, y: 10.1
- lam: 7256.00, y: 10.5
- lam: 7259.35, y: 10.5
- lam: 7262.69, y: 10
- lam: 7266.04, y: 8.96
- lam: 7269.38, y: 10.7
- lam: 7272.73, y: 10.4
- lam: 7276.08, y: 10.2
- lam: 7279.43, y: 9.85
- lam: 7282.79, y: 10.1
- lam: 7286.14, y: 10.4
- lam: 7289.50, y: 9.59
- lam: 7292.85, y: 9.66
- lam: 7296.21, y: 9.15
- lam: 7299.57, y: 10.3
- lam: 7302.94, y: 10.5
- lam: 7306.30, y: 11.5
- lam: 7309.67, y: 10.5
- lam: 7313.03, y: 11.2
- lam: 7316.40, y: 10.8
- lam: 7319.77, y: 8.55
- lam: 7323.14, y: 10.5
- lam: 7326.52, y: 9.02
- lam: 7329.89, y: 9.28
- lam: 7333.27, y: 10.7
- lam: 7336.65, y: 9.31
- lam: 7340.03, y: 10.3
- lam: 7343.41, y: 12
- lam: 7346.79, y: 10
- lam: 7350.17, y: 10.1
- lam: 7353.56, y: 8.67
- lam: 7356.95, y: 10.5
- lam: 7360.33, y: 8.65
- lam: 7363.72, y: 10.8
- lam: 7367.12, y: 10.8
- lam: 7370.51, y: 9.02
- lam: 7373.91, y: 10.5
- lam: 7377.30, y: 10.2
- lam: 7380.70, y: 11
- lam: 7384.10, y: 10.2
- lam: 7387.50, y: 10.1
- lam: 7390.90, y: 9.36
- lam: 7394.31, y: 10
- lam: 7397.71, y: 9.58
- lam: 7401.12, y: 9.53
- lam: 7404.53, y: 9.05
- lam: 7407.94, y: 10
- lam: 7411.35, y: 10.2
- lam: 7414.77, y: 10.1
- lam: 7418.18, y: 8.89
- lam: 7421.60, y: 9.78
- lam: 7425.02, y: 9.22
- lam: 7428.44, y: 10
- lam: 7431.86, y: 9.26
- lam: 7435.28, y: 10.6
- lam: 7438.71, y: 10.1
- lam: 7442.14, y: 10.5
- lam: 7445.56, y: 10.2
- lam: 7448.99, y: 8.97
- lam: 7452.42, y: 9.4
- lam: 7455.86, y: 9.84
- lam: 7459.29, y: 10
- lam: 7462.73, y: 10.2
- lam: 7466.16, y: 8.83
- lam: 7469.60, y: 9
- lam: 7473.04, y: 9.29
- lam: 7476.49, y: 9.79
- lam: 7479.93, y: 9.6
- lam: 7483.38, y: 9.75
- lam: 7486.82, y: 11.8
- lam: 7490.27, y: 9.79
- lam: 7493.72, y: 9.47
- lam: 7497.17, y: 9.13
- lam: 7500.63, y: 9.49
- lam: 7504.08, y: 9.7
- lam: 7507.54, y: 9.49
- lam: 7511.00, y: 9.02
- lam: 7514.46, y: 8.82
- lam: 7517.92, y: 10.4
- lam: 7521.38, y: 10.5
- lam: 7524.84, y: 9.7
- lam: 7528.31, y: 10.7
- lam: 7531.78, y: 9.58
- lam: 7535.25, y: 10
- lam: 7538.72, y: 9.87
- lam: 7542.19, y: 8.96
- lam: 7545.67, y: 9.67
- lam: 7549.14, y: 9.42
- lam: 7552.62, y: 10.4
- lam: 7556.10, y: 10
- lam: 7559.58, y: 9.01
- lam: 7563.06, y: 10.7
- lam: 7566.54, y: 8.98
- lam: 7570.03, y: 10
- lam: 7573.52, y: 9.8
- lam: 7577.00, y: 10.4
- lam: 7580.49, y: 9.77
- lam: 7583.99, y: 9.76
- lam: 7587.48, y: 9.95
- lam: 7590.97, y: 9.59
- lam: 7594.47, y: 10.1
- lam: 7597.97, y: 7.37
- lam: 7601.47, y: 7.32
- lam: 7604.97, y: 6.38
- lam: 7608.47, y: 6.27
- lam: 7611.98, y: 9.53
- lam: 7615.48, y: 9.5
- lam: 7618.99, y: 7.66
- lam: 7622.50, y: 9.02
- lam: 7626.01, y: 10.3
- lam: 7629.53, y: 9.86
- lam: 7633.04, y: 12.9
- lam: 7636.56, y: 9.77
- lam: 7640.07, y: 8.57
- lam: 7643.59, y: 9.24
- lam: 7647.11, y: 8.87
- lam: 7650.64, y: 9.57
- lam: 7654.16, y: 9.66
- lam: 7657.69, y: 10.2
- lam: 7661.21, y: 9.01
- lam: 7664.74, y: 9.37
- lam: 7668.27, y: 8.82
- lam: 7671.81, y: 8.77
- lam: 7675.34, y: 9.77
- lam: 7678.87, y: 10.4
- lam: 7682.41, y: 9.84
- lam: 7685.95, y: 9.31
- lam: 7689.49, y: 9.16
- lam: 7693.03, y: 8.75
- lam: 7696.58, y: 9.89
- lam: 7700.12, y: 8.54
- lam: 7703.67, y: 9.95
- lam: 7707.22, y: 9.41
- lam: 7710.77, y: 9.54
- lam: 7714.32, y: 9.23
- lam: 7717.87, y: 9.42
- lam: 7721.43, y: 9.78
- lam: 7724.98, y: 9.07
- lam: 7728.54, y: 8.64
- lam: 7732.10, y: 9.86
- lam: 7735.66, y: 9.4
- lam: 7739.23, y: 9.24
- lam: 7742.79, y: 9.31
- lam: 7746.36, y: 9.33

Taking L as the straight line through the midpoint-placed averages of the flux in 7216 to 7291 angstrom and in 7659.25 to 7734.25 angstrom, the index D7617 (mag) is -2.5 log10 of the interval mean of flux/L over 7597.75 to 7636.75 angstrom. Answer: 0.08 mag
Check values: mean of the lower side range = 10.2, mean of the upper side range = 9.36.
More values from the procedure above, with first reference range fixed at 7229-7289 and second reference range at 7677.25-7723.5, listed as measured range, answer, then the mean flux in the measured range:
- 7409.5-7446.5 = 0.002 mag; 9.89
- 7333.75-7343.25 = -0.023 mag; 10.3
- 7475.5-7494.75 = -0.027 mag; 10.1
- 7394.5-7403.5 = 0.041 mag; 9.59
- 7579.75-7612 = 0.135 mag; 8.51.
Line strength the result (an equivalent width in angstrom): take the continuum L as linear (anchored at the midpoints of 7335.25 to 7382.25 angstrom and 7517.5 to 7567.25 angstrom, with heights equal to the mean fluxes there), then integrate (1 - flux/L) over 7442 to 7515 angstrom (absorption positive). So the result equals 2.4 angstrom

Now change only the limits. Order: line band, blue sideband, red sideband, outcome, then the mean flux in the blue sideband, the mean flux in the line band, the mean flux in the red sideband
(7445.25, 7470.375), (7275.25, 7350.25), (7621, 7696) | 1.0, 10.2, 9.54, 9.58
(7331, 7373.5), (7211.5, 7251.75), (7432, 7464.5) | 0.0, 10.3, 10.1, 9.94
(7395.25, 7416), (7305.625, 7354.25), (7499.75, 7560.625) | 0.5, 10.2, 9.74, 9.72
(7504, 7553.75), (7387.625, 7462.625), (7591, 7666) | -1.7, 9.76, 9.74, 9.08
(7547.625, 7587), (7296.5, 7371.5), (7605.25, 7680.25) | -1.4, 10.1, 9.85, 9.32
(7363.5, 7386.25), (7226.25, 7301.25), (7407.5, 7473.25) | -1.1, 10.1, 10.3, 9.72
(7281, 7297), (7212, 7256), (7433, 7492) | 0.5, 10.3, 9.82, 9.86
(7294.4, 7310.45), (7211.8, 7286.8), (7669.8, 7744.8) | -0.4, 10.2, 10.4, 9.39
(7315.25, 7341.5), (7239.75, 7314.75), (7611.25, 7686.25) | 1.1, 10.3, 9.78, 9.55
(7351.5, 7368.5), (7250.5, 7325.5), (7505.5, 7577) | 0.3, 10.2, 9.87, 9.77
